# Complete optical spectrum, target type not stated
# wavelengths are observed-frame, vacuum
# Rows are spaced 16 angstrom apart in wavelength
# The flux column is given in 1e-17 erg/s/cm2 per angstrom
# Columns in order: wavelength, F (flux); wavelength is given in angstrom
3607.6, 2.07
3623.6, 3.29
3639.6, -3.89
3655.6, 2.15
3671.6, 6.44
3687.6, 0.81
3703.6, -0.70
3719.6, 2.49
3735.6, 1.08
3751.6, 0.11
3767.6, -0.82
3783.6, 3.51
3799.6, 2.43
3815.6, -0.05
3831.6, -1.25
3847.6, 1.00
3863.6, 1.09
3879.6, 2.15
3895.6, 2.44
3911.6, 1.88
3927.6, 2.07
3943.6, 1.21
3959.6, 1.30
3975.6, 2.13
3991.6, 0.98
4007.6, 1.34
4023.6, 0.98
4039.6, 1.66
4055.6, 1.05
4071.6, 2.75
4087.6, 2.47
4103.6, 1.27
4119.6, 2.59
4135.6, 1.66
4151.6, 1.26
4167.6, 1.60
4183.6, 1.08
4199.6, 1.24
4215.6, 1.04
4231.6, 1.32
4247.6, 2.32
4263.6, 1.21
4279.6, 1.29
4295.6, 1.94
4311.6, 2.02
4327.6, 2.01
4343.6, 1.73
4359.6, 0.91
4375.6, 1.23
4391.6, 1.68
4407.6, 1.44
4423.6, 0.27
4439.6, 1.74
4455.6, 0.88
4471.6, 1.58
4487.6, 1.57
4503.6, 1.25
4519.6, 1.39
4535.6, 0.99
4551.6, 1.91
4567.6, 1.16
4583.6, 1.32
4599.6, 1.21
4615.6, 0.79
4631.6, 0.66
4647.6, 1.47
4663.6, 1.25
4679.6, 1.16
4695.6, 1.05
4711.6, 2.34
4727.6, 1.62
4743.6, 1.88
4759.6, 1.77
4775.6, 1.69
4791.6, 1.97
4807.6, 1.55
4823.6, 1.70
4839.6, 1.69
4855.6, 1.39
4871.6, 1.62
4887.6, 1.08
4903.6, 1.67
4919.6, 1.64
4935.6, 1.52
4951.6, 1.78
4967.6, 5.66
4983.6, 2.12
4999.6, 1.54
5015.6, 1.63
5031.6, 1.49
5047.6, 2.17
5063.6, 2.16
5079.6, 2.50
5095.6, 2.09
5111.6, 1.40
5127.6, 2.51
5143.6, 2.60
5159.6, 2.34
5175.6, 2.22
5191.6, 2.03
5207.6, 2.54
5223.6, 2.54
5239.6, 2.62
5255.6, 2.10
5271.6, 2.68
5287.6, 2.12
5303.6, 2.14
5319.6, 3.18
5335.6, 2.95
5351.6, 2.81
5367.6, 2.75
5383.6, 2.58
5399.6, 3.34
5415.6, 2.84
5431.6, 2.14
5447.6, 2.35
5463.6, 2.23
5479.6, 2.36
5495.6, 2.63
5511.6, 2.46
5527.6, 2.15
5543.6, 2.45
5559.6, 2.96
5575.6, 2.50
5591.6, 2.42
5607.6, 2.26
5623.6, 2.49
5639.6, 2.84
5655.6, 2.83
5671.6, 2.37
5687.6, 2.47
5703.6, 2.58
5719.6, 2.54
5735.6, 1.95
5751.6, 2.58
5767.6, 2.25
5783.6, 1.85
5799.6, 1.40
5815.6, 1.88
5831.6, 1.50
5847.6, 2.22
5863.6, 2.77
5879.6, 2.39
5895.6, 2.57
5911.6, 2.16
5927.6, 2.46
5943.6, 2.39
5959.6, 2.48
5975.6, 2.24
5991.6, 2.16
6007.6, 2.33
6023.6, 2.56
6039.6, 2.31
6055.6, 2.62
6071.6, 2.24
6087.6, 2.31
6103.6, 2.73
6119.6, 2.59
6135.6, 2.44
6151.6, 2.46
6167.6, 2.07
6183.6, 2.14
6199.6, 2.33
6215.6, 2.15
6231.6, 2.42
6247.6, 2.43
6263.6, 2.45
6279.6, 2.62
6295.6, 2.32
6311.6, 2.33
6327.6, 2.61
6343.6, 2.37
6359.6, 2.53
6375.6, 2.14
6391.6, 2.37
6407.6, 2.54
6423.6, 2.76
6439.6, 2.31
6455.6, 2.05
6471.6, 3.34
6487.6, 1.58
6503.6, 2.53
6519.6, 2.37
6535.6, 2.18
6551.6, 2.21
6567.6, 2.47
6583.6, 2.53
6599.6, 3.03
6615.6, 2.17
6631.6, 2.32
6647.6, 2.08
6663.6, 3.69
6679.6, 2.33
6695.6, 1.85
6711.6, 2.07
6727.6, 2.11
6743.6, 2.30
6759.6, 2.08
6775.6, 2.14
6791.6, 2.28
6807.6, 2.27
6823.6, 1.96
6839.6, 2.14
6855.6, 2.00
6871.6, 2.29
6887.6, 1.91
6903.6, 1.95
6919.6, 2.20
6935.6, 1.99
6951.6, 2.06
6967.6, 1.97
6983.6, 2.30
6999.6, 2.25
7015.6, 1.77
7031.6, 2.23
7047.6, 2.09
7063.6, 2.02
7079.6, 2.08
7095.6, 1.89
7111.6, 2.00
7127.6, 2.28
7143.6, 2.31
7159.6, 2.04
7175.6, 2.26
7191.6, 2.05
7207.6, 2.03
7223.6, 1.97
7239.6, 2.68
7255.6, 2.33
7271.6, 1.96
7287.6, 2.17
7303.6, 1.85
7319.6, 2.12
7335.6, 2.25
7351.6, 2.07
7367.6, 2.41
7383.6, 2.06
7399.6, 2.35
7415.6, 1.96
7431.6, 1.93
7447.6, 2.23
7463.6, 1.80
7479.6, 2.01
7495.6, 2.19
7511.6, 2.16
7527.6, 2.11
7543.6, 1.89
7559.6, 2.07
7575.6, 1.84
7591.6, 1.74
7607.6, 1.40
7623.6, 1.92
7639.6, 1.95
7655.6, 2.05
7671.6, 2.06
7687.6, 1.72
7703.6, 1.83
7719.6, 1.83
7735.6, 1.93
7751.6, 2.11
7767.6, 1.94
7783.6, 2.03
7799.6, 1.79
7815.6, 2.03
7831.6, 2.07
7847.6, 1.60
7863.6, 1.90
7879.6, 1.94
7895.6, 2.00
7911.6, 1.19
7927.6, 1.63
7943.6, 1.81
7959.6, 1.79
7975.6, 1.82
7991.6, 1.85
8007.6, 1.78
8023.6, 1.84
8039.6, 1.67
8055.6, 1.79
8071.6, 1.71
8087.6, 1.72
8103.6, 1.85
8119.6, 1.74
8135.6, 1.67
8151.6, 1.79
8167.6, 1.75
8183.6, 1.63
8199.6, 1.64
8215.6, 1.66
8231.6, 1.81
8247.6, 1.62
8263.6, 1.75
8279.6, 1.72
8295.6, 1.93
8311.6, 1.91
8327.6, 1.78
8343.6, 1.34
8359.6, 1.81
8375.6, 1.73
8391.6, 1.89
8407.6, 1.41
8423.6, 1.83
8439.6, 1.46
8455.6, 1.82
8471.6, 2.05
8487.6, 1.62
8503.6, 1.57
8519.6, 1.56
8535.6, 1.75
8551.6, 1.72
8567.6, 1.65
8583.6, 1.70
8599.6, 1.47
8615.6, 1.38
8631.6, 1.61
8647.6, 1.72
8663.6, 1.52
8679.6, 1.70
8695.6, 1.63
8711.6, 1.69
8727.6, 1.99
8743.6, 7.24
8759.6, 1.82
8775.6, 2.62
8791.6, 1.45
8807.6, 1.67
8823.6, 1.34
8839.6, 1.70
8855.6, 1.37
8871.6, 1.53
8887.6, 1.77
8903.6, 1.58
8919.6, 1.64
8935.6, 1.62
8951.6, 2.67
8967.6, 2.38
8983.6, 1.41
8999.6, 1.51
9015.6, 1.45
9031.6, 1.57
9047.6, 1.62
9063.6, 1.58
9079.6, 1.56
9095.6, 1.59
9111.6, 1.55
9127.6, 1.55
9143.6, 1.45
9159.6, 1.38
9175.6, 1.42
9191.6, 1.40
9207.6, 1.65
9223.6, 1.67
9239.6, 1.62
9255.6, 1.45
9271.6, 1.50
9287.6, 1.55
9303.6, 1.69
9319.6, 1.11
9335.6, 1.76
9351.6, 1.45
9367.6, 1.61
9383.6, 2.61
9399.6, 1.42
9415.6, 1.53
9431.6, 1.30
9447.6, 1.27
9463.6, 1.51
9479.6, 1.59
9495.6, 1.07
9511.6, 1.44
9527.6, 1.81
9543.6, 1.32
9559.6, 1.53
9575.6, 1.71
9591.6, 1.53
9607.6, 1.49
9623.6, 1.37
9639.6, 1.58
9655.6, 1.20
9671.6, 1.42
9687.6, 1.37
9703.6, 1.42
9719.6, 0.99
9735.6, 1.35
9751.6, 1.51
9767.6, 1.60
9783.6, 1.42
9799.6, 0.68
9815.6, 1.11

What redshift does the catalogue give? 0.332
